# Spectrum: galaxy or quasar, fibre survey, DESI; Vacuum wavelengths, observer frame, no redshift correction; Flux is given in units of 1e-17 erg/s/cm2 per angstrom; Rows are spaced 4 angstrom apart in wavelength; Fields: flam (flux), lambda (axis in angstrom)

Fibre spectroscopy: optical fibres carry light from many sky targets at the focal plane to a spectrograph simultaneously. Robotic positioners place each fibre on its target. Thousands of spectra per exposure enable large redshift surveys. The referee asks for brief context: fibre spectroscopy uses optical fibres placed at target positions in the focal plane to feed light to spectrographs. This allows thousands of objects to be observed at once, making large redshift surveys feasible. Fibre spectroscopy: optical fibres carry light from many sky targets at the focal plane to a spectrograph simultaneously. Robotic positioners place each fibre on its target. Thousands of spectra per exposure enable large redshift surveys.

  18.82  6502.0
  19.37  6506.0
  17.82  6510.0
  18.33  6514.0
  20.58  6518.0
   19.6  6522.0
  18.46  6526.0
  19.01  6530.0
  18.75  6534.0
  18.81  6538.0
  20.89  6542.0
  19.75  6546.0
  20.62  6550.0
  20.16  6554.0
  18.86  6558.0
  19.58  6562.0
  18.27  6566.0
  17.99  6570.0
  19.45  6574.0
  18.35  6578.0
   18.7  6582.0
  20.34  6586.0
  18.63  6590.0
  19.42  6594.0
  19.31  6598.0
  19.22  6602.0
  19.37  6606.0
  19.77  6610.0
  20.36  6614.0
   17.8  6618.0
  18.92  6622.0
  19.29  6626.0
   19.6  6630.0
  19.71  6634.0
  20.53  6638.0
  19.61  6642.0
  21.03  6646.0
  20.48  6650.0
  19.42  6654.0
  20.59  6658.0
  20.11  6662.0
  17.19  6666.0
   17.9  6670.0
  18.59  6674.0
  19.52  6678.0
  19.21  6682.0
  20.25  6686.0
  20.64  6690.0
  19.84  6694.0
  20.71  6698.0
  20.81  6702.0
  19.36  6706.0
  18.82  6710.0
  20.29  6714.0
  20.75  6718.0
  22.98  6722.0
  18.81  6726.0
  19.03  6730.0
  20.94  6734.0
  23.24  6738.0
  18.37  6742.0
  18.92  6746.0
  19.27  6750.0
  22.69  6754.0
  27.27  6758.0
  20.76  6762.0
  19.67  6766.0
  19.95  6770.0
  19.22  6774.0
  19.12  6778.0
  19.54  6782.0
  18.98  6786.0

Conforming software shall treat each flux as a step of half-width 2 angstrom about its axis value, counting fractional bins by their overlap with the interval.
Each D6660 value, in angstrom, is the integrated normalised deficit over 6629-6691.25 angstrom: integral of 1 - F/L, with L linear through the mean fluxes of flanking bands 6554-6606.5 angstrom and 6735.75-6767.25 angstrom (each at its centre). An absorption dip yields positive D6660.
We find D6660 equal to 1.5 angstrom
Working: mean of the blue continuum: 19.1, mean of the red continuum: 21.3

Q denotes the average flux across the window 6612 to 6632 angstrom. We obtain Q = 19.2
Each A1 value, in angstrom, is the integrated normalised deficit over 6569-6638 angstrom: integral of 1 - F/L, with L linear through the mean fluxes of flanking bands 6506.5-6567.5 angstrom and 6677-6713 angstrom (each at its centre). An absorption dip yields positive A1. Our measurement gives 1.1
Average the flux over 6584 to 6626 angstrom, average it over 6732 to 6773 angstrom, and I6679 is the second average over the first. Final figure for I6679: 1.09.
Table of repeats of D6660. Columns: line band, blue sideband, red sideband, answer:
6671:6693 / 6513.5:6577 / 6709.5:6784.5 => 0.6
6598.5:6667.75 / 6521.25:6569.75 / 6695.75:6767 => 1.4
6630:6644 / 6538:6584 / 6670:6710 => -0.2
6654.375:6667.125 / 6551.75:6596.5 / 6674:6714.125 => 0.1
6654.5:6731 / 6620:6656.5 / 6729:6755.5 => 1.4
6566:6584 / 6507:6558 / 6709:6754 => 0.9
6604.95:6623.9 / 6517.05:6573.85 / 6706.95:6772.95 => 0.6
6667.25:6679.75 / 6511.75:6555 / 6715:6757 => 1.1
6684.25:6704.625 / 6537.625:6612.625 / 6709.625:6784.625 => -0.2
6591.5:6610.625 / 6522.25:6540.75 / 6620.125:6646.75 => 0.1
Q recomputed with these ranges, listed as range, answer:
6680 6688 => 19.7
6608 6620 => 19.3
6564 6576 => 18.6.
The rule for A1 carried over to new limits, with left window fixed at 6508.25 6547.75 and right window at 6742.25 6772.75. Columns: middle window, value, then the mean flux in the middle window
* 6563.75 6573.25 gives 0.6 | 18.3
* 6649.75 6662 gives 0.1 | 20.1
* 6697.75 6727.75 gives 0.5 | 20.3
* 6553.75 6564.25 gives 0.0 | 19.4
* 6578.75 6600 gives 0.5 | 19.2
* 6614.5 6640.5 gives 0.8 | 19.4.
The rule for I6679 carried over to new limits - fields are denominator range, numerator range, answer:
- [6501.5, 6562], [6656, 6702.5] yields 1.01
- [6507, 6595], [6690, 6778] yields 1.07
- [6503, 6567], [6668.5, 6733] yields 1.03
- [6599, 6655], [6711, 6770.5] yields 1.06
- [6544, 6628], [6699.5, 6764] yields 1.08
